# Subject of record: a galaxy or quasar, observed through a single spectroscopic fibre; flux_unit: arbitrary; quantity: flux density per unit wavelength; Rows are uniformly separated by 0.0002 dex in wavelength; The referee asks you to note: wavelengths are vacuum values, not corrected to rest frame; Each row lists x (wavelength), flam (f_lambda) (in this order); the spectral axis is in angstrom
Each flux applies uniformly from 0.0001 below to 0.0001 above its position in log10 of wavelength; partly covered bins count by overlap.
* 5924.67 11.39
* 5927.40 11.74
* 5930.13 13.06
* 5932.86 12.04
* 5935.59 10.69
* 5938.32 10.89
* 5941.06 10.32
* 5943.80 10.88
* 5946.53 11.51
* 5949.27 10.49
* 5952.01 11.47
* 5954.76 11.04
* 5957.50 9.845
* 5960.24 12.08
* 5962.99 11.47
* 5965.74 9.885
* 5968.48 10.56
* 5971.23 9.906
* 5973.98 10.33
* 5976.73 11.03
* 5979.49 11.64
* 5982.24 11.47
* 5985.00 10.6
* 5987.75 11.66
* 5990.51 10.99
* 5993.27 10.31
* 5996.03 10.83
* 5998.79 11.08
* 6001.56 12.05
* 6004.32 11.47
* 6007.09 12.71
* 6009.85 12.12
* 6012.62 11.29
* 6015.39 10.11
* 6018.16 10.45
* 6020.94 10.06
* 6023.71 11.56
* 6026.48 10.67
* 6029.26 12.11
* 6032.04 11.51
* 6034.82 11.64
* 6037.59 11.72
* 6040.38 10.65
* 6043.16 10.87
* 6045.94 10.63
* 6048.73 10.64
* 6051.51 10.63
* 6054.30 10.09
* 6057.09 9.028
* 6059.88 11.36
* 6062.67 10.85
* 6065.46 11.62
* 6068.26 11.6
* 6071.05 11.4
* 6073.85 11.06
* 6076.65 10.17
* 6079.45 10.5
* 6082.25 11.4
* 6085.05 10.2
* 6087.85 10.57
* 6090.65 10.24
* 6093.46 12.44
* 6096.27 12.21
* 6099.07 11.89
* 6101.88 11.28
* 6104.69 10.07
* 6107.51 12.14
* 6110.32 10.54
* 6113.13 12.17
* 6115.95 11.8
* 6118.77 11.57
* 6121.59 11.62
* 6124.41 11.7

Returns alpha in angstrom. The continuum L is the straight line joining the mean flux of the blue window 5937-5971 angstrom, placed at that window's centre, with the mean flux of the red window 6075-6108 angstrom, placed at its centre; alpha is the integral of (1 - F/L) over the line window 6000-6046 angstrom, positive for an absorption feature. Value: -1.42 angstrom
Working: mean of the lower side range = 10.8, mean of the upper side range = 11.1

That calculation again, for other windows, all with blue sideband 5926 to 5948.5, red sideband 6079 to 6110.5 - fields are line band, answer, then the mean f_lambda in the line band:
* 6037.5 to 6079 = 1.58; 10.8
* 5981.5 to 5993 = 0.23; 11.1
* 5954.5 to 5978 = 1.39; 10.7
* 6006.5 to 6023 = 0.30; 11.1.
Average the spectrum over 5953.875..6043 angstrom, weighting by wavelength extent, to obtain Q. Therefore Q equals 11.1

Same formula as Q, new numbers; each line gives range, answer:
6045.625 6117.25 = 11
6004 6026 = 11.2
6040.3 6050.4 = 10.7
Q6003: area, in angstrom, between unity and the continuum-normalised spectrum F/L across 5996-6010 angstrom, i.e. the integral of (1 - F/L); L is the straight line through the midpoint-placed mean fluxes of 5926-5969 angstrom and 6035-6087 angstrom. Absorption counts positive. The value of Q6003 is -1.0 angstrom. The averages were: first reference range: 11.1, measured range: 11.8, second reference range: 10.8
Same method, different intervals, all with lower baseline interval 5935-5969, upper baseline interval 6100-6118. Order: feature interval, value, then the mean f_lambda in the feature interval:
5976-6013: -1.29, 11.4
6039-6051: 0.50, 10.7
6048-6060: 1.03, 10.2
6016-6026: 0.40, 10.6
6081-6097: 0.23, 11.1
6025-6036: -0.37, 11.5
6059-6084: 0.33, 11.1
